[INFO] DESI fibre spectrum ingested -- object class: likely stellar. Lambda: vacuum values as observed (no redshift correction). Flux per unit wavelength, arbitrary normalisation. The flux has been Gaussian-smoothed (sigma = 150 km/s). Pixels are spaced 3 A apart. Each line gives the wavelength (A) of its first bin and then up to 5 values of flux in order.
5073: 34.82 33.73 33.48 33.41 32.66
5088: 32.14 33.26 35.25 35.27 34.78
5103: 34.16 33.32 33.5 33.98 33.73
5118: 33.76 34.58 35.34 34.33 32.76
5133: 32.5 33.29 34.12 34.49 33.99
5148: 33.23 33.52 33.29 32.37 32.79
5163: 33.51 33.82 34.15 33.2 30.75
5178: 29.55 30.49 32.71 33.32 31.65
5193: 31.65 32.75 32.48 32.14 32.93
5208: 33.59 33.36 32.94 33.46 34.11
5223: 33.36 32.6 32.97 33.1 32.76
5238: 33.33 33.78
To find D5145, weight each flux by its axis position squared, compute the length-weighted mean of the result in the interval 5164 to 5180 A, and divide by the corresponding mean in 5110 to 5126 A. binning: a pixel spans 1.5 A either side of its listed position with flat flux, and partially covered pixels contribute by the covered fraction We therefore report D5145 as 1.0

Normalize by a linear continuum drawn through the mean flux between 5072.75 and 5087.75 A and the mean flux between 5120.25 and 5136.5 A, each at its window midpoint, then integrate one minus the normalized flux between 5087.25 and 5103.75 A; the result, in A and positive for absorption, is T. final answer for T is -0.3 A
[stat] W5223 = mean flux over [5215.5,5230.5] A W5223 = 33.3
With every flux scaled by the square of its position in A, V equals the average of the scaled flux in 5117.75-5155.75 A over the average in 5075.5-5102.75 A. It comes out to 1.0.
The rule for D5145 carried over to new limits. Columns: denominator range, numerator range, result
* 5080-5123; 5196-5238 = 1.02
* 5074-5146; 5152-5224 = 1.00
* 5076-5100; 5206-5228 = 1.04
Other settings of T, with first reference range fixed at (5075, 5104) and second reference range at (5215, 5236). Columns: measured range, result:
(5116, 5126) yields -0.2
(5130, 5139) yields 0.1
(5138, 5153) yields -0.1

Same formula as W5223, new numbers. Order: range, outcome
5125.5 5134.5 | 33.2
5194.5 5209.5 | 32.8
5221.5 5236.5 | 33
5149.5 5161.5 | 33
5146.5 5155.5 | 33.3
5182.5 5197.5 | 32.4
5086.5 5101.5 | 34.1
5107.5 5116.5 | 33.7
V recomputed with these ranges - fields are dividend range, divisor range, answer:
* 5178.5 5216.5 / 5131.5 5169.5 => 0.99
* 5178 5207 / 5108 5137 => 0.98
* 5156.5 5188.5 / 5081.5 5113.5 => 0.99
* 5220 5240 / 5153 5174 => 1.02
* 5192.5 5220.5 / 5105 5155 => 1.01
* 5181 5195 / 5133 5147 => 0.97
